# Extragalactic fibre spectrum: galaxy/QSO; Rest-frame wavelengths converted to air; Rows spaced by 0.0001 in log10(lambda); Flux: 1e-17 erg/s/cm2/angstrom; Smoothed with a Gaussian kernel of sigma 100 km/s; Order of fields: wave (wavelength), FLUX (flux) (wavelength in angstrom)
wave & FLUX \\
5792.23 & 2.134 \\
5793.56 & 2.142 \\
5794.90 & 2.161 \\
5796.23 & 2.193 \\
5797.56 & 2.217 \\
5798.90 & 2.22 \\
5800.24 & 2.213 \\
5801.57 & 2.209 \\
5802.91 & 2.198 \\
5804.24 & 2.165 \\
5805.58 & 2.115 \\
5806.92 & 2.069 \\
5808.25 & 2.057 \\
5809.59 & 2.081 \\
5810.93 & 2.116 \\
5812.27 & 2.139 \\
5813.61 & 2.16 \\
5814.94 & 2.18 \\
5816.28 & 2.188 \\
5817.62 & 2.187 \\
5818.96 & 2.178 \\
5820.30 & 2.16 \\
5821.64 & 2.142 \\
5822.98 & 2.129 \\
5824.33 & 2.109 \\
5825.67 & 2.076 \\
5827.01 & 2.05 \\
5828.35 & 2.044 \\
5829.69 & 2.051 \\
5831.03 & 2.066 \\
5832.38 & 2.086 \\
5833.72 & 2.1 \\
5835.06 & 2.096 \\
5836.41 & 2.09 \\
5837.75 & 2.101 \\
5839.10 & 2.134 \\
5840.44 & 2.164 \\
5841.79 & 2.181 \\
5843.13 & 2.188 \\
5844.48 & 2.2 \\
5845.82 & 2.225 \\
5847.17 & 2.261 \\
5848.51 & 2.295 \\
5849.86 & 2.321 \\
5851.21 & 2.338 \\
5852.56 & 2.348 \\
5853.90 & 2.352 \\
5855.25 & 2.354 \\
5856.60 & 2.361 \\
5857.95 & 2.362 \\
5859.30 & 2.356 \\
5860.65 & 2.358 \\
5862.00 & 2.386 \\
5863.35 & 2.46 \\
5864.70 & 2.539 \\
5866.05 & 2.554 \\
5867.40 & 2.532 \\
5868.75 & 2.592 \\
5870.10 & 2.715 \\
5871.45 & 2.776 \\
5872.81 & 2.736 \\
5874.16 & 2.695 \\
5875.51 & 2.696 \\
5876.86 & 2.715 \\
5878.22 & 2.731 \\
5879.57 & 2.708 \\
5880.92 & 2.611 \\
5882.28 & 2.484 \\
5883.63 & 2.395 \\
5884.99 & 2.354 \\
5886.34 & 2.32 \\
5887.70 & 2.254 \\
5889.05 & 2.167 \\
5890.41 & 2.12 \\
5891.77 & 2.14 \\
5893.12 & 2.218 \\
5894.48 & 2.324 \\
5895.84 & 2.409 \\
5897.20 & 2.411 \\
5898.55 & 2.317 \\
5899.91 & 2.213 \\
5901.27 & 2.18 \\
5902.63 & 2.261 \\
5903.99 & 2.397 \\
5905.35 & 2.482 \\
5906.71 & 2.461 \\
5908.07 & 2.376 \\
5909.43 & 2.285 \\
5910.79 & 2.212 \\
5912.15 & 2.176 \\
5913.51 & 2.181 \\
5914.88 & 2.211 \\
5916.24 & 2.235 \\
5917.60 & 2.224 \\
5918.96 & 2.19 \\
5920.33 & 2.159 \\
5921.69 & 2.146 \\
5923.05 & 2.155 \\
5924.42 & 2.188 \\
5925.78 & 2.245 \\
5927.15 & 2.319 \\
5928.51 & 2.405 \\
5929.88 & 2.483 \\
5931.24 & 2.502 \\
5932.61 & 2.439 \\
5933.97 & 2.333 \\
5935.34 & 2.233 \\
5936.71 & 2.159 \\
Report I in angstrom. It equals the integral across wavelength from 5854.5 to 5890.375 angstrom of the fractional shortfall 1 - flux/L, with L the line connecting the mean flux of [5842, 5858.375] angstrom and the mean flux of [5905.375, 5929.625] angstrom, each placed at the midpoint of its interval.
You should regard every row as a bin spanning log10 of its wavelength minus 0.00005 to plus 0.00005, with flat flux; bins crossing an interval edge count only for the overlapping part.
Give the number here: -3.4 angstrom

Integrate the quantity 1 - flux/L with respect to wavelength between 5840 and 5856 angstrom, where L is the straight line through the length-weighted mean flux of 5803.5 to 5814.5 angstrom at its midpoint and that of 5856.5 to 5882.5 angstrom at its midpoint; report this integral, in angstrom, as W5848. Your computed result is 0.9 angstrom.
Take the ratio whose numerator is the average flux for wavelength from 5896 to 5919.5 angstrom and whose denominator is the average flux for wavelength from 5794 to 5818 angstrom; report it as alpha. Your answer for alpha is 1.06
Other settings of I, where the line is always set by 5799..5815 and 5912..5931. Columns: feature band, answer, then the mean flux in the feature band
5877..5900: -1.7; 2.38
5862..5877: -2.9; 2.62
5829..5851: 0.1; 2.16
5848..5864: -1.3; 2.36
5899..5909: -0.5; 2.34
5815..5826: 0.0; 2.15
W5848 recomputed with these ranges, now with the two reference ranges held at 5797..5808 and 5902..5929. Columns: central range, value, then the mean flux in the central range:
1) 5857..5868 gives -1.1 angstrom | 2.44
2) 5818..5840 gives 0.9 angstrom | 2.1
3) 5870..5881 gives -2.4 angstrom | 2.71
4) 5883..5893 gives 0.0 angstrom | 2.25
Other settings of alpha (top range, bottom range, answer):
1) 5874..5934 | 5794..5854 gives 1.08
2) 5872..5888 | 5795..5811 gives 1.19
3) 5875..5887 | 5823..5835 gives 1.23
